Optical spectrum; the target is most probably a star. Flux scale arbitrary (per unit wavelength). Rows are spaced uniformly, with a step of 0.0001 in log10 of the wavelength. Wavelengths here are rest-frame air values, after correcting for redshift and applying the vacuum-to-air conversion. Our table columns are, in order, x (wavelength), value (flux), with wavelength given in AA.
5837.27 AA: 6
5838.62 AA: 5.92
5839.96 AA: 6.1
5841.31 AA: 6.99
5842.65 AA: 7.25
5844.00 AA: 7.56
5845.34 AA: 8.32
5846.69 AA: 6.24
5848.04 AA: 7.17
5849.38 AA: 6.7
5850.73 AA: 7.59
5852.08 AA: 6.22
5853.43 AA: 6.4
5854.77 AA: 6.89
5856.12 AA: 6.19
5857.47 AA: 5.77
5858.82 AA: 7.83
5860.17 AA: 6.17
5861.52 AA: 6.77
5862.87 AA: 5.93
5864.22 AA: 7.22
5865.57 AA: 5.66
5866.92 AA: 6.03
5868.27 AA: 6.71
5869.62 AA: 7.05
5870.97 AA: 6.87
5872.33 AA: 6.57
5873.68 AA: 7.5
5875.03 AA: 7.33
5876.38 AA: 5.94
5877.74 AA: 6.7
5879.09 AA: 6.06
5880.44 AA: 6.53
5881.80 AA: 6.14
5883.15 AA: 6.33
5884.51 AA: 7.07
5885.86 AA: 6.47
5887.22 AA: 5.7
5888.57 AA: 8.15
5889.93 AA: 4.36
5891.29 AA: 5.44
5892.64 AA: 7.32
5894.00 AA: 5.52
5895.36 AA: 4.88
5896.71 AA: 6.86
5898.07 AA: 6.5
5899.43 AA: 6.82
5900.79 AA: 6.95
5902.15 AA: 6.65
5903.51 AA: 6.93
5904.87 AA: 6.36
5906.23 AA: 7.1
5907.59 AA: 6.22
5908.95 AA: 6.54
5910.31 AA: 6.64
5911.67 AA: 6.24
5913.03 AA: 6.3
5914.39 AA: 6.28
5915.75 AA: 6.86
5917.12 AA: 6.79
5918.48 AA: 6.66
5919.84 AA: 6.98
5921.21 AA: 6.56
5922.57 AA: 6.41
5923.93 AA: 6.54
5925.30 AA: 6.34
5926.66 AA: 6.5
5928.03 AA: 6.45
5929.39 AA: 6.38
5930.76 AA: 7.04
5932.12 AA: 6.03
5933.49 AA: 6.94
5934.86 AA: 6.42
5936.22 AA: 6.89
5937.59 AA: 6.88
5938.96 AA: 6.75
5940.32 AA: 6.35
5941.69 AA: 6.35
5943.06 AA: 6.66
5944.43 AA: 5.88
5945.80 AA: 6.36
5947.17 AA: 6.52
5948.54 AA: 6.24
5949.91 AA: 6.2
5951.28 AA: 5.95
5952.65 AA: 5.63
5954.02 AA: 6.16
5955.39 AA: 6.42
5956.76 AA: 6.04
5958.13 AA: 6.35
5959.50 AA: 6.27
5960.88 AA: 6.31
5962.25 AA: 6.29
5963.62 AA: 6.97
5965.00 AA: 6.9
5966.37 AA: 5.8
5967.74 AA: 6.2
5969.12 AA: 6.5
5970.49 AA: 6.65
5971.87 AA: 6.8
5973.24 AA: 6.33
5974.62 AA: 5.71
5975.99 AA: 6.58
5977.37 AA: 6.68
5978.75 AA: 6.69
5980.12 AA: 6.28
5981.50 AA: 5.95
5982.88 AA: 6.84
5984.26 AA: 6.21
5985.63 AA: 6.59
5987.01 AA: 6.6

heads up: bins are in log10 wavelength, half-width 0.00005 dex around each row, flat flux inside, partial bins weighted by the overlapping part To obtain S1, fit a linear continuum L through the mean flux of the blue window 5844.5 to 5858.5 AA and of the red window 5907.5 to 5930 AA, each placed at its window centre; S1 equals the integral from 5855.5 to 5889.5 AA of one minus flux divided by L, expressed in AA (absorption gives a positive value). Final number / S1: 0.7 AA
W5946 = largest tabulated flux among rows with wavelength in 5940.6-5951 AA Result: 6.66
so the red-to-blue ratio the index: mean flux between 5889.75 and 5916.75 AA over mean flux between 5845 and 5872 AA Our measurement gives 1.0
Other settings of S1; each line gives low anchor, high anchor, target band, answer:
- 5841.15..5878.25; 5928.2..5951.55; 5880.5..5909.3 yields 1.0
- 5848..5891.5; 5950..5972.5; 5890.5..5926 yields -0.2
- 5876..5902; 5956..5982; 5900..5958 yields -1.2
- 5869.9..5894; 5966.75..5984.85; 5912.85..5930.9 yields -0.3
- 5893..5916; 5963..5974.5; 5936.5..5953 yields 0.3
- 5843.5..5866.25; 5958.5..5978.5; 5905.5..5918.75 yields 0.0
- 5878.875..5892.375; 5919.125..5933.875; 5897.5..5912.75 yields -0.5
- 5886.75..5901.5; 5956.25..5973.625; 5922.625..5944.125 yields -0.7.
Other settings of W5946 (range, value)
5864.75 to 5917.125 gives 8.15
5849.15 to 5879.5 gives 7.83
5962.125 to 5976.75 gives 6.97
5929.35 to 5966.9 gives 7.04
